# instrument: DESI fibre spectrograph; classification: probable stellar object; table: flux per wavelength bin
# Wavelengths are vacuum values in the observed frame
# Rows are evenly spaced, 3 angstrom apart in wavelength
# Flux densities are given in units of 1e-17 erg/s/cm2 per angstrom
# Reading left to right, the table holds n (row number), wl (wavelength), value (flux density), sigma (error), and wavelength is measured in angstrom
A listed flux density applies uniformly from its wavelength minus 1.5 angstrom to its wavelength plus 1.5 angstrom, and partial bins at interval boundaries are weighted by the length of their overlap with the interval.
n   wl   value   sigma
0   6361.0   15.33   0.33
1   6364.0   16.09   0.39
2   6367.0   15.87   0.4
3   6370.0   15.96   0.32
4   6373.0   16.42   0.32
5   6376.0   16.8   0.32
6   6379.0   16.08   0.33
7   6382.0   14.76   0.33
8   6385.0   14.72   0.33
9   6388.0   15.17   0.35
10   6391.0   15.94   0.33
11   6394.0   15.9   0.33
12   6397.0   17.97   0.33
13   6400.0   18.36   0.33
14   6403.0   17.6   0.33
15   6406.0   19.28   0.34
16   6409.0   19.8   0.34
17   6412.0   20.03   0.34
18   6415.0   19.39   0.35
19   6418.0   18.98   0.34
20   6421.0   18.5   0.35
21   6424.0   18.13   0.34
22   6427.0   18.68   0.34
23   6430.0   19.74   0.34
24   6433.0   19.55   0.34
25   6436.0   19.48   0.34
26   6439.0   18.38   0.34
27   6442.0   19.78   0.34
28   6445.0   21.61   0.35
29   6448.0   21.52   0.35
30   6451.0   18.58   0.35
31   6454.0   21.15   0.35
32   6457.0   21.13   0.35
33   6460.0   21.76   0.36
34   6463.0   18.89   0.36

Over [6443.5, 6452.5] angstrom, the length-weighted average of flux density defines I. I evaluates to 20.6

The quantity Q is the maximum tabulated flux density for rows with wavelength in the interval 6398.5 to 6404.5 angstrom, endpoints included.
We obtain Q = 18.36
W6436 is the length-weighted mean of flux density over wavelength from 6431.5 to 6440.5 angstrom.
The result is 19.1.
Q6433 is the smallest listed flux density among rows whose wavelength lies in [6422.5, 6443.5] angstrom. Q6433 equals 18.13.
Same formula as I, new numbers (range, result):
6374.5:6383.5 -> 15.9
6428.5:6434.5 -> 19.6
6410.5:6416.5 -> 19.7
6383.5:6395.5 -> 15.4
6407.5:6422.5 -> 19.3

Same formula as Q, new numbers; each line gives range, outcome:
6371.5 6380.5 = 16.8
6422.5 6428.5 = 18.68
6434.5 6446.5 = 21.61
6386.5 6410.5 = 19.8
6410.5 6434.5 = 20.03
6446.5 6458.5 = 21.52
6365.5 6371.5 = 15.96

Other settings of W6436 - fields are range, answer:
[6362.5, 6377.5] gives 16.2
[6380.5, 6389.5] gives 14.9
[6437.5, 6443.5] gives 19.1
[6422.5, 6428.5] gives 18.4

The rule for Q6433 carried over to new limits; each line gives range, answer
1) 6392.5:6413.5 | 15.9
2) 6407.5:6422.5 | 18.5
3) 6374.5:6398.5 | 14.72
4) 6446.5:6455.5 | 18.58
